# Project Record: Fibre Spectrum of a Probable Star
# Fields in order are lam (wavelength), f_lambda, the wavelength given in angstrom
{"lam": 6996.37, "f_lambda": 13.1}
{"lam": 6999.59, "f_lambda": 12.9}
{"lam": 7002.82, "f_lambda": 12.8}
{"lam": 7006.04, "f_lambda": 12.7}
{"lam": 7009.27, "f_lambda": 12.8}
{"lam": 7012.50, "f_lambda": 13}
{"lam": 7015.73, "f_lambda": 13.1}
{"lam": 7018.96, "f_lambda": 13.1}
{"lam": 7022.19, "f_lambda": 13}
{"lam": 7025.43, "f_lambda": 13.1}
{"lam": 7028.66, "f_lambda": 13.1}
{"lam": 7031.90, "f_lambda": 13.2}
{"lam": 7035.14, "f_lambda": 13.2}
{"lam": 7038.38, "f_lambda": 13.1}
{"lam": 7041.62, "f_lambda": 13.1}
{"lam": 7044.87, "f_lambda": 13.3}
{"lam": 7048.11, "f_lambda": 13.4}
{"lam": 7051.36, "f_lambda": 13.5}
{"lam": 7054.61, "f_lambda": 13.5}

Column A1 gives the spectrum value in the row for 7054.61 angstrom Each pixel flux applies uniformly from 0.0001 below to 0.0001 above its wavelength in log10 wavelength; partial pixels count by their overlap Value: 13.5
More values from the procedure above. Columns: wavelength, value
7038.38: 13.1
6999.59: 12.9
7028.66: 13.1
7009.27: 12.8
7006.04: 12.7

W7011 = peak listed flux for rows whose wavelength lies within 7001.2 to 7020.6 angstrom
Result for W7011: 13.1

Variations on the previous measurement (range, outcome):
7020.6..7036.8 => 13.2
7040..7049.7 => 13.4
